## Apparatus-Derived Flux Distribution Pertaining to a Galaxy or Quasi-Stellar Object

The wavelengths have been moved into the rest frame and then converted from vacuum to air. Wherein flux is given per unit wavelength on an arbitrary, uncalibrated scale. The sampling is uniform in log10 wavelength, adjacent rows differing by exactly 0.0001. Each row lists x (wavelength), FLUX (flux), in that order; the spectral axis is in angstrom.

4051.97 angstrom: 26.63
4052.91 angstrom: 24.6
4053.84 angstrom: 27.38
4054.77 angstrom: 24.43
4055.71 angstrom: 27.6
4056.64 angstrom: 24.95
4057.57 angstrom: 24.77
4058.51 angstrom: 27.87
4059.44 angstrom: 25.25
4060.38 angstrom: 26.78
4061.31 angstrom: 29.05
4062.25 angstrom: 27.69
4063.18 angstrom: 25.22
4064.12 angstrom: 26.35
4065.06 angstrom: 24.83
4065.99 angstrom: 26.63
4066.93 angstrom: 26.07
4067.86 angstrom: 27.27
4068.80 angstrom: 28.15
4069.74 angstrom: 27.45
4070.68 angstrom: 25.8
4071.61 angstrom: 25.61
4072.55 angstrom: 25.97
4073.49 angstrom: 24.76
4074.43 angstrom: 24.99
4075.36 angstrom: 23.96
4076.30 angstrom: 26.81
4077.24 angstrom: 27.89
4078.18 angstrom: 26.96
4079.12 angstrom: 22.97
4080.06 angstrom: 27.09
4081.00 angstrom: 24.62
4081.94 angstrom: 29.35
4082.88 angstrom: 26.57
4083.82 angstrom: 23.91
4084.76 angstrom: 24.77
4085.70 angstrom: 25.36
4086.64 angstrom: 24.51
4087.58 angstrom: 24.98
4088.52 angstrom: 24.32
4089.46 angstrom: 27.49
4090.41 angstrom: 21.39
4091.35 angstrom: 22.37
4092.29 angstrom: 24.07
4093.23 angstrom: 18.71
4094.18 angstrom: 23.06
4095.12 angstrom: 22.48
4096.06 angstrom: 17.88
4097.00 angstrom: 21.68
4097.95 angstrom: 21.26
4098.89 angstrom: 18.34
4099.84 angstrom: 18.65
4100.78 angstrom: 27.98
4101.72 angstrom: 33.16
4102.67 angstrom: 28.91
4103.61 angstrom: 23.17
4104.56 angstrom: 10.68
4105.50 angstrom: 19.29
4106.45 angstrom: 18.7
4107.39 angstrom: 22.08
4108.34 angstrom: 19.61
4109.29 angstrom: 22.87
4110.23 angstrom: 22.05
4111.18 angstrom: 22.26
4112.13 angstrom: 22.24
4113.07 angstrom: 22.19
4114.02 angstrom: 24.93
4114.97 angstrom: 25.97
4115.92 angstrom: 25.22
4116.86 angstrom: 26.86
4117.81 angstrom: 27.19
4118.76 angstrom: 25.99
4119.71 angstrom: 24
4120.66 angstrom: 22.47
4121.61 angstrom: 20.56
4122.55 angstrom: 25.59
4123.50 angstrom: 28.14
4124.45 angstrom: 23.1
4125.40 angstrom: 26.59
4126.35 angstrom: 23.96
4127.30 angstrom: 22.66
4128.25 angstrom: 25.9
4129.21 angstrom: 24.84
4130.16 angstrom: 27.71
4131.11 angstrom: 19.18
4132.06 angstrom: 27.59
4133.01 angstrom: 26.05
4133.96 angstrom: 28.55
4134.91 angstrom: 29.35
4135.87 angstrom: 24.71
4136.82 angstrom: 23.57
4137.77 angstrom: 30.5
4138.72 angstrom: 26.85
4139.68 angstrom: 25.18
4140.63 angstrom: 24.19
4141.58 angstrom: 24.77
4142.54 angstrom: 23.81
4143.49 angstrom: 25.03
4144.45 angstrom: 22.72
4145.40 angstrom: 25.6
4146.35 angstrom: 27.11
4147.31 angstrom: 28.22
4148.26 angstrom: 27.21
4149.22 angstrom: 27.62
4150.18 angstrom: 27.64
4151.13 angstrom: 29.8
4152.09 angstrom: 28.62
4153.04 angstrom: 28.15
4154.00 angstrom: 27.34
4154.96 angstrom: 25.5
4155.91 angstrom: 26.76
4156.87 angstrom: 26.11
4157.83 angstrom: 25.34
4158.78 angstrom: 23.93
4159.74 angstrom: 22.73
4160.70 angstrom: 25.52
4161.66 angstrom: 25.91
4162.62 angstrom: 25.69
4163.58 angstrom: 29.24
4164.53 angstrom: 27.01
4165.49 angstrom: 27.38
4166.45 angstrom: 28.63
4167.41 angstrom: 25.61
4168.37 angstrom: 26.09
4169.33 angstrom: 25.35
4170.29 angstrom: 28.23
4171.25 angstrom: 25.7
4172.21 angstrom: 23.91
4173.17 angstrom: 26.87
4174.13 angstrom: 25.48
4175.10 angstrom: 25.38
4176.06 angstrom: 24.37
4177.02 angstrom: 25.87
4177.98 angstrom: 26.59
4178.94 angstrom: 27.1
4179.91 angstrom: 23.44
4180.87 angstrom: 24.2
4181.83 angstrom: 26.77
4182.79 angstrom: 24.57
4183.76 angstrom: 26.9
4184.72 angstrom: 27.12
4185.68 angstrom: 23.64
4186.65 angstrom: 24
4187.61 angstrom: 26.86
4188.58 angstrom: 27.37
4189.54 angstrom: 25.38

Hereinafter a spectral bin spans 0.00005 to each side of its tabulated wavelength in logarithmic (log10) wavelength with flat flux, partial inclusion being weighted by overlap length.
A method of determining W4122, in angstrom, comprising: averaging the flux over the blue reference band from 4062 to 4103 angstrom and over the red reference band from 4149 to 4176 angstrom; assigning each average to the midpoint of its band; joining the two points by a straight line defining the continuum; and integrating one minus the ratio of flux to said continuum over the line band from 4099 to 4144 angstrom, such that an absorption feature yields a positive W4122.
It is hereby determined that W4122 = 2.39 angstrom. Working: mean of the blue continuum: 24.9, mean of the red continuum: 26.4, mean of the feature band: 24.3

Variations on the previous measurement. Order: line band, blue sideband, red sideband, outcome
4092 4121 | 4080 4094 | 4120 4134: 2.3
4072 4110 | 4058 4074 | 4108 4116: 1.6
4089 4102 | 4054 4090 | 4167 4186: 1.7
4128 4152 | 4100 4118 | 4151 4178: -1.2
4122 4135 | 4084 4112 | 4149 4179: -0.6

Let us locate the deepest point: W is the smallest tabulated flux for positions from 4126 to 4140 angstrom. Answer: 19.18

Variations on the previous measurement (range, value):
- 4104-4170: 10.68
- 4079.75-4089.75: 23.91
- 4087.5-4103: 17.88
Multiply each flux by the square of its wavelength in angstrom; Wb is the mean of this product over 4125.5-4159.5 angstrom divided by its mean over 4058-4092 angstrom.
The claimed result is 1.04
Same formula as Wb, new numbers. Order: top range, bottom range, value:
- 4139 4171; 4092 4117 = 1.21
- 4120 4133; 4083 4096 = 1.06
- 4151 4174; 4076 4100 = 1.15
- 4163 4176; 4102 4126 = 1.17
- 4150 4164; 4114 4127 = 1.08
